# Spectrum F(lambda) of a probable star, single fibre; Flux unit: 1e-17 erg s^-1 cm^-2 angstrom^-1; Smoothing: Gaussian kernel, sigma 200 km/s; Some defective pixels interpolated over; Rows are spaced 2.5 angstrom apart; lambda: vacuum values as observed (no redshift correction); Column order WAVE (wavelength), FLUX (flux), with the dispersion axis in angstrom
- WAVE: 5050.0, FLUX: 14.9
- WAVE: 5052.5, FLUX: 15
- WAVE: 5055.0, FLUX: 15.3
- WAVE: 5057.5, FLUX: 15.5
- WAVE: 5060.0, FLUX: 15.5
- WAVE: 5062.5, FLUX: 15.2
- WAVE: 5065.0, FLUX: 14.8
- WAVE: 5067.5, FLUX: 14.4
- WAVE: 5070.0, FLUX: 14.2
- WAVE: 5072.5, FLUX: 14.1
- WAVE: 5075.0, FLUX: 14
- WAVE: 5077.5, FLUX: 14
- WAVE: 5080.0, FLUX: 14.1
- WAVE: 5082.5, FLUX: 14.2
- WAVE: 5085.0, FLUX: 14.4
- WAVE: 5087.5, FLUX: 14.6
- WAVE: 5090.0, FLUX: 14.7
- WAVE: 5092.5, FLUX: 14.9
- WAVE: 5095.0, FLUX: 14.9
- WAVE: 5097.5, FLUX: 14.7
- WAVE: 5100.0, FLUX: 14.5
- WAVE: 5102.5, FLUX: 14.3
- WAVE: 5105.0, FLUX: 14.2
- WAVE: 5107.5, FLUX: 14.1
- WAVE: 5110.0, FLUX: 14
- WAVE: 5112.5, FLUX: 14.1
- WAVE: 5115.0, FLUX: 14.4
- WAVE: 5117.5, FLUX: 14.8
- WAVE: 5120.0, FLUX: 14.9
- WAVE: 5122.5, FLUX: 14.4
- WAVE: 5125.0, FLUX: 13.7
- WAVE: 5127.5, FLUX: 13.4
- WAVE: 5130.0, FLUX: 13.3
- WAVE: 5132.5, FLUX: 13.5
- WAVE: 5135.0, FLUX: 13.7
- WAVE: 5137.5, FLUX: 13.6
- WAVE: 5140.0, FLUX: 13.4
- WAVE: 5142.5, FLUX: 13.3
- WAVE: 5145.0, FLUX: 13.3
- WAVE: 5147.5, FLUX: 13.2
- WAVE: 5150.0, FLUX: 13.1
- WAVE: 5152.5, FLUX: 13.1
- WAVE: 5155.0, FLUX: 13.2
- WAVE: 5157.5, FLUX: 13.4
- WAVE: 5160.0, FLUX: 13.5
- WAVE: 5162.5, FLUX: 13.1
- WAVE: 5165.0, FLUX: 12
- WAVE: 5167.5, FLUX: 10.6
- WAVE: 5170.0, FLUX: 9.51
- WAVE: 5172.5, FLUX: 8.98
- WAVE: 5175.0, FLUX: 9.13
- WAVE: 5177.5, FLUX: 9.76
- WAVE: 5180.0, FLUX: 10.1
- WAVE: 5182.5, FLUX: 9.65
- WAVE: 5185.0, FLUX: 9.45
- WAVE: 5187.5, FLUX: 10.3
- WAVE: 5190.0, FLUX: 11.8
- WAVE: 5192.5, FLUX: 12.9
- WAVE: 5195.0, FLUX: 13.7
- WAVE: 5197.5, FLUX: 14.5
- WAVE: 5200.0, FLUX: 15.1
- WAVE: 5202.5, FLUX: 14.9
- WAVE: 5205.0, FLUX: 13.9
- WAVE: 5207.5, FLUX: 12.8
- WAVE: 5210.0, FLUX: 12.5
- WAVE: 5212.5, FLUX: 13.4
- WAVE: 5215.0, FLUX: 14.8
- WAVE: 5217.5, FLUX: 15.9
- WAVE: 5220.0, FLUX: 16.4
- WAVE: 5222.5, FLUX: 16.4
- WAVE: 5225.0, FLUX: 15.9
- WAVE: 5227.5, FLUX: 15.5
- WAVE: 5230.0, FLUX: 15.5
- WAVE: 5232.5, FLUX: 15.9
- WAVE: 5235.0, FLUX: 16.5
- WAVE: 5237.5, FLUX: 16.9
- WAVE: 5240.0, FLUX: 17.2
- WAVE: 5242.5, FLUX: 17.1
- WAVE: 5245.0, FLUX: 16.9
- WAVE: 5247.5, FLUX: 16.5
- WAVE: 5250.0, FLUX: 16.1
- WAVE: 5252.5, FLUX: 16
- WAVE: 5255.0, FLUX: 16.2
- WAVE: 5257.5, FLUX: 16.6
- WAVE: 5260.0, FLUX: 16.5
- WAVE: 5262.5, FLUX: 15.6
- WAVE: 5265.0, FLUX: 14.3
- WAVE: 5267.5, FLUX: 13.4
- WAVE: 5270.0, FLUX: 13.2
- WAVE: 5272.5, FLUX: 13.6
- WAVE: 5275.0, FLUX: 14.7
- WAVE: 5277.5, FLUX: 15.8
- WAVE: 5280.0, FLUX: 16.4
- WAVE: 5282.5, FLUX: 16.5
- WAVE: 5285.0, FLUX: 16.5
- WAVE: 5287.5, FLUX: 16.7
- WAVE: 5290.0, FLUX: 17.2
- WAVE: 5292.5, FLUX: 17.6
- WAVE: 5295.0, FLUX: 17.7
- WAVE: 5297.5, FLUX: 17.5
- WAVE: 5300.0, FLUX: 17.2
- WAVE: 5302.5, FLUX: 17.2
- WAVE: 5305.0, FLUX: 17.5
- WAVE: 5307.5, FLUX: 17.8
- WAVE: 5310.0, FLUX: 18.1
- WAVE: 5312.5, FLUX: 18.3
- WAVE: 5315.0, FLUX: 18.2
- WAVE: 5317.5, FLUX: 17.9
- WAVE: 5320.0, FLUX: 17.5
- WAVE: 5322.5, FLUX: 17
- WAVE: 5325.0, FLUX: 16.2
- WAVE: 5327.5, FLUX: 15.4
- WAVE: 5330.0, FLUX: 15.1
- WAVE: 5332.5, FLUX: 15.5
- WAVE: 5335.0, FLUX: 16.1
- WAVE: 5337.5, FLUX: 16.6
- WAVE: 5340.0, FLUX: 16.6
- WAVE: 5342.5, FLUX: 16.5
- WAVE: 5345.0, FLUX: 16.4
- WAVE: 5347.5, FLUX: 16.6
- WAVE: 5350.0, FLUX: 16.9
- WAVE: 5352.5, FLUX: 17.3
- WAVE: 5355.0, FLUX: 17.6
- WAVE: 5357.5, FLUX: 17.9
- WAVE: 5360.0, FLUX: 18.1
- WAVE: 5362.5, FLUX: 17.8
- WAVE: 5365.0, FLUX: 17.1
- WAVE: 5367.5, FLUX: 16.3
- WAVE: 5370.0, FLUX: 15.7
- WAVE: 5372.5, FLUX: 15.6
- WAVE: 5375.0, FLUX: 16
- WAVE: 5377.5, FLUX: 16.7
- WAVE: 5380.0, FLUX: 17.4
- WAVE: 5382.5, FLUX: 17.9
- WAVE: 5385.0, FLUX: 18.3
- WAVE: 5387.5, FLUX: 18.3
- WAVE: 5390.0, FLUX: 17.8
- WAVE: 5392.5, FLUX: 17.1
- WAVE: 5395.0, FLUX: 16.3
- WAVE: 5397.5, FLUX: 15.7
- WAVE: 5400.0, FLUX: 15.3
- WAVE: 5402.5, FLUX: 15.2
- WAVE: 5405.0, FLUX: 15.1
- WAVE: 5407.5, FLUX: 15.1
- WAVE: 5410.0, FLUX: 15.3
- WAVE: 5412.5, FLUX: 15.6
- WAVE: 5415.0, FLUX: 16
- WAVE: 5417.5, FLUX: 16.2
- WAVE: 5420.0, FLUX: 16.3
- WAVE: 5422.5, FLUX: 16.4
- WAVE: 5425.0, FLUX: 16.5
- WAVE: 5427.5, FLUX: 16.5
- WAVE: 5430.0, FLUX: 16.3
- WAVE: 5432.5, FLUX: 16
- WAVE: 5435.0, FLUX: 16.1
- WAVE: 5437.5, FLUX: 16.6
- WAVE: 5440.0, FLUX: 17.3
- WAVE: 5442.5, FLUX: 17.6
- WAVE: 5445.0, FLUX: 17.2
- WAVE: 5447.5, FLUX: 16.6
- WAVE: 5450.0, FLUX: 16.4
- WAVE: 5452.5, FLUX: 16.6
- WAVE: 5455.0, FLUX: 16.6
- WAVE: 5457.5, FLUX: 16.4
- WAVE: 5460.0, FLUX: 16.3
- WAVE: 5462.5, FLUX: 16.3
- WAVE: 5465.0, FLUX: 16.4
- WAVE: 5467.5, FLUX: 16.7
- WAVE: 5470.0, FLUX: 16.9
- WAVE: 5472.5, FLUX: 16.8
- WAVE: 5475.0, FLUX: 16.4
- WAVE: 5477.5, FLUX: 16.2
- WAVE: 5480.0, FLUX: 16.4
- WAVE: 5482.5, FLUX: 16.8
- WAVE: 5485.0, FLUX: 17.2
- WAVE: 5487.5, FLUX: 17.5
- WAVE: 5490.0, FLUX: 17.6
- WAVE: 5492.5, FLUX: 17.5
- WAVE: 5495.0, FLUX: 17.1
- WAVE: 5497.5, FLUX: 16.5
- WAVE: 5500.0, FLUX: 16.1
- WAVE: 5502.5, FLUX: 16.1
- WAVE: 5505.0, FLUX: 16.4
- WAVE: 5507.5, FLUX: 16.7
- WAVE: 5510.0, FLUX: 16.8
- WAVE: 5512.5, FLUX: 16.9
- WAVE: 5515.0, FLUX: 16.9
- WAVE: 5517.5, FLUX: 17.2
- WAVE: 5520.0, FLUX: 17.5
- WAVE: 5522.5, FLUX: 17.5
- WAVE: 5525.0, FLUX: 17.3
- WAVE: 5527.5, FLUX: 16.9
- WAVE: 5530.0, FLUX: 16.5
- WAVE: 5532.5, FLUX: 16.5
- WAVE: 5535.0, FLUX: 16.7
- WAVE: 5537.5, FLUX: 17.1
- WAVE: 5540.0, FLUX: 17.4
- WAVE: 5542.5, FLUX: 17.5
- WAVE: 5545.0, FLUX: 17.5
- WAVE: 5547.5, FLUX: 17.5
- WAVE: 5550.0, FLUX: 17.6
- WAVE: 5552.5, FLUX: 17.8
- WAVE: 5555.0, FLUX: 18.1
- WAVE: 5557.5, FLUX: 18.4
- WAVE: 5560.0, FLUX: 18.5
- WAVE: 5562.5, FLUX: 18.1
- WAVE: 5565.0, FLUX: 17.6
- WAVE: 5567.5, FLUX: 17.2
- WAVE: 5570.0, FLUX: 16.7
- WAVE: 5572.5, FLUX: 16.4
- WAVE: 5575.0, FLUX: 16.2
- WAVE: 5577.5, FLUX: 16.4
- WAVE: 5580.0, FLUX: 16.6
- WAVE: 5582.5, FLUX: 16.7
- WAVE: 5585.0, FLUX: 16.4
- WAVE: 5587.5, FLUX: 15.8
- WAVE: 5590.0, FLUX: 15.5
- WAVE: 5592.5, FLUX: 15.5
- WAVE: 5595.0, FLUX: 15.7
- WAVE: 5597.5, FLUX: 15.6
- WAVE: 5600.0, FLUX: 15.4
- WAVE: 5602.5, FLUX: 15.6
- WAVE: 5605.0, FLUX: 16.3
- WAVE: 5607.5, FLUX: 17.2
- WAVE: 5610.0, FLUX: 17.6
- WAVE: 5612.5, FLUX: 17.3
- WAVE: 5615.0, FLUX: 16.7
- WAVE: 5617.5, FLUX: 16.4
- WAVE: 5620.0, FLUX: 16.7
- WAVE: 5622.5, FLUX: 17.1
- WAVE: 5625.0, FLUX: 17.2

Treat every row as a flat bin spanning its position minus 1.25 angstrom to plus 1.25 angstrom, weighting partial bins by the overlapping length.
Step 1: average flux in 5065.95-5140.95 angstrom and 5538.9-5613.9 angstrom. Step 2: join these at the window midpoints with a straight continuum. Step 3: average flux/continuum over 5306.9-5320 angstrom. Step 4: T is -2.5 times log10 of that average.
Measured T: -0.17 mag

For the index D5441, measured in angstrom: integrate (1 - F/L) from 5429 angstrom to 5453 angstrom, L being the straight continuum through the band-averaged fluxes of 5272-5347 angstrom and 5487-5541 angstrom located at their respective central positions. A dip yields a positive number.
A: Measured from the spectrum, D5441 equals 0.3 angstrom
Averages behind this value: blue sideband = 16.7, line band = 16.7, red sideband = 16.9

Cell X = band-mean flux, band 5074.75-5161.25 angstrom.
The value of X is 14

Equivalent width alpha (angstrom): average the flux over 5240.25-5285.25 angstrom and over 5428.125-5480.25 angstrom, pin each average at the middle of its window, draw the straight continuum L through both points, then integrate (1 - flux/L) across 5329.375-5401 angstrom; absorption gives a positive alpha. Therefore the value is -2.8 angstrom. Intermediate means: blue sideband 15.7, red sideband 16.6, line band 16.8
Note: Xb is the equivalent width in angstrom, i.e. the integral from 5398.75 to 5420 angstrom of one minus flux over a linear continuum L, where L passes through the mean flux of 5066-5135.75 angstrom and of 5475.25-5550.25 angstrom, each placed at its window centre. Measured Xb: 1.0 angstrom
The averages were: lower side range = 14.2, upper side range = 17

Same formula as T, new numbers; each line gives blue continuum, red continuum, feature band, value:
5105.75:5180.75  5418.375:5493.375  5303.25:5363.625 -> -0.126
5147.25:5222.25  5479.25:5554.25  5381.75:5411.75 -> -0.069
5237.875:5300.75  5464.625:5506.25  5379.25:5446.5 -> 0.003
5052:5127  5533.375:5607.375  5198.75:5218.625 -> 0.069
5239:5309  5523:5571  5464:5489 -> 0.025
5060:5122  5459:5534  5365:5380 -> -0.012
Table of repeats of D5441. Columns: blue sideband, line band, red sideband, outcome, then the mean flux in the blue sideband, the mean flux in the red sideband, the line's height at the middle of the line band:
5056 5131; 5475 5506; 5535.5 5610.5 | -0.63 angstrom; 14.4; 16.9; 16.4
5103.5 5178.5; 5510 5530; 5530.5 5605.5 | -0.89 angstrom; 13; 16.8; 16.4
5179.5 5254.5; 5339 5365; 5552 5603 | -3.10 angstrom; 14.5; 16.7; 15.3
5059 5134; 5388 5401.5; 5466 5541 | -0.28 angstrom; 14.3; 16.9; 16.2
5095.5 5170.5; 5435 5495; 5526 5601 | -2.55 angstrom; 13.5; 16.9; 16.1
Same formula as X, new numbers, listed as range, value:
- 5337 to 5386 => 17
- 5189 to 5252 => 15.2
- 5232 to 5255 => 16.6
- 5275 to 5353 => 16.9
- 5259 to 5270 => 14.7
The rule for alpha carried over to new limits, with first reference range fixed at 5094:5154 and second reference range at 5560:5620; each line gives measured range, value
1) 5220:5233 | -1.3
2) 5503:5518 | -0.6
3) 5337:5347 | -0.9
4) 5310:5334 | -2.9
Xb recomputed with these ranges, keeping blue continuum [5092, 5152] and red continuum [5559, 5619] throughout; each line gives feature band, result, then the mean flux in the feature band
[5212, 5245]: -3.4 angstrom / 16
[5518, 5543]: -1.3 angstrom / 17.1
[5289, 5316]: -4.9 angstrom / 17.7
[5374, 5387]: -1.6 angstrom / 17.3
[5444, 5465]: -1.0 angstrom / 16.5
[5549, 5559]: -1.0 angstrom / 18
